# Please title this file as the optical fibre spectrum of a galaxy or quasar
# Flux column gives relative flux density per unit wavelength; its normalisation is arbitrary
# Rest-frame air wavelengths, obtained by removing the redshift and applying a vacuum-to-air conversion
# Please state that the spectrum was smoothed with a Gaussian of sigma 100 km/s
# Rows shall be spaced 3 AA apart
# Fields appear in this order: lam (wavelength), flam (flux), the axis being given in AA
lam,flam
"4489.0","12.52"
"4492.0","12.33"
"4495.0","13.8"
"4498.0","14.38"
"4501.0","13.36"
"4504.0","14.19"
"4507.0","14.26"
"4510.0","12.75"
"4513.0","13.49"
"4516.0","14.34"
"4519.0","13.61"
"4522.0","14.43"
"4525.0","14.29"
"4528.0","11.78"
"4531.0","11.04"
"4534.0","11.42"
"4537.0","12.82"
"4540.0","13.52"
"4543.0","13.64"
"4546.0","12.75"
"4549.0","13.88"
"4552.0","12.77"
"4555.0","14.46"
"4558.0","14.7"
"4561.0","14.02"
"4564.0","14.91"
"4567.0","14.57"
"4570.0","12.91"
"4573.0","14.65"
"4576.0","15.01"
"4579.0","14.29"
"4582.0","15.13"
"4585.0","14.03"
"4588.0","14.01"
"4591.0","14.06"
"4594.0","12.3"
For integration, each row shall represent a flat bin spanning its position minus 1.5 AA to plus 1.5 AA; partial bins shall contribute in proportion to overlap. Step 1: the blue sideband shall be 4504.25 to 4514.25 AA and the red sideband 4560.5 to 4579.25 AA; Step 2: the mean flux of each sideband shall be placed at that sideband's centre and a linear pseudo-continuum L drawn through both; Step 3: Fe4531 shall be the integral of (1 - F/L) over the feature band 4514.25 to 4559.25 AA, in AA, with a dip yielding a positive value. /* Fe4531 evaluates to 2.1 AA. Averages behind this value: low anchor 13.6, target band 13.3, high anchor 14.4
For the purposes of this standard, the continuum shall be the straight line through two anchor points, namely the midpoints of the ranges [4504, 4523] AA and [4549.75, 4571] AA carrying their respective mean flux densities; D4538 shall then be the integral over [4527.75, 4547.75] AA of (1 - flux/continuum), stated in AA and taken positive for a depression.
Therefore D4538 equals 2.1 AA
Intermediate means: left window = 13.8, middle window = 12.5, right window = 14.1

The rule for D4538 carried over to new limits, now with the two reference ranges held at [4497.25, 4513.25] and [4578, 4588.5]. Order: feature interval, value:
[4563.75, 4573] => 0.11 AA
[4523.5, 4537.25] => 1.70 AA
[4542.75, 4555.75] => 0.62 AA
